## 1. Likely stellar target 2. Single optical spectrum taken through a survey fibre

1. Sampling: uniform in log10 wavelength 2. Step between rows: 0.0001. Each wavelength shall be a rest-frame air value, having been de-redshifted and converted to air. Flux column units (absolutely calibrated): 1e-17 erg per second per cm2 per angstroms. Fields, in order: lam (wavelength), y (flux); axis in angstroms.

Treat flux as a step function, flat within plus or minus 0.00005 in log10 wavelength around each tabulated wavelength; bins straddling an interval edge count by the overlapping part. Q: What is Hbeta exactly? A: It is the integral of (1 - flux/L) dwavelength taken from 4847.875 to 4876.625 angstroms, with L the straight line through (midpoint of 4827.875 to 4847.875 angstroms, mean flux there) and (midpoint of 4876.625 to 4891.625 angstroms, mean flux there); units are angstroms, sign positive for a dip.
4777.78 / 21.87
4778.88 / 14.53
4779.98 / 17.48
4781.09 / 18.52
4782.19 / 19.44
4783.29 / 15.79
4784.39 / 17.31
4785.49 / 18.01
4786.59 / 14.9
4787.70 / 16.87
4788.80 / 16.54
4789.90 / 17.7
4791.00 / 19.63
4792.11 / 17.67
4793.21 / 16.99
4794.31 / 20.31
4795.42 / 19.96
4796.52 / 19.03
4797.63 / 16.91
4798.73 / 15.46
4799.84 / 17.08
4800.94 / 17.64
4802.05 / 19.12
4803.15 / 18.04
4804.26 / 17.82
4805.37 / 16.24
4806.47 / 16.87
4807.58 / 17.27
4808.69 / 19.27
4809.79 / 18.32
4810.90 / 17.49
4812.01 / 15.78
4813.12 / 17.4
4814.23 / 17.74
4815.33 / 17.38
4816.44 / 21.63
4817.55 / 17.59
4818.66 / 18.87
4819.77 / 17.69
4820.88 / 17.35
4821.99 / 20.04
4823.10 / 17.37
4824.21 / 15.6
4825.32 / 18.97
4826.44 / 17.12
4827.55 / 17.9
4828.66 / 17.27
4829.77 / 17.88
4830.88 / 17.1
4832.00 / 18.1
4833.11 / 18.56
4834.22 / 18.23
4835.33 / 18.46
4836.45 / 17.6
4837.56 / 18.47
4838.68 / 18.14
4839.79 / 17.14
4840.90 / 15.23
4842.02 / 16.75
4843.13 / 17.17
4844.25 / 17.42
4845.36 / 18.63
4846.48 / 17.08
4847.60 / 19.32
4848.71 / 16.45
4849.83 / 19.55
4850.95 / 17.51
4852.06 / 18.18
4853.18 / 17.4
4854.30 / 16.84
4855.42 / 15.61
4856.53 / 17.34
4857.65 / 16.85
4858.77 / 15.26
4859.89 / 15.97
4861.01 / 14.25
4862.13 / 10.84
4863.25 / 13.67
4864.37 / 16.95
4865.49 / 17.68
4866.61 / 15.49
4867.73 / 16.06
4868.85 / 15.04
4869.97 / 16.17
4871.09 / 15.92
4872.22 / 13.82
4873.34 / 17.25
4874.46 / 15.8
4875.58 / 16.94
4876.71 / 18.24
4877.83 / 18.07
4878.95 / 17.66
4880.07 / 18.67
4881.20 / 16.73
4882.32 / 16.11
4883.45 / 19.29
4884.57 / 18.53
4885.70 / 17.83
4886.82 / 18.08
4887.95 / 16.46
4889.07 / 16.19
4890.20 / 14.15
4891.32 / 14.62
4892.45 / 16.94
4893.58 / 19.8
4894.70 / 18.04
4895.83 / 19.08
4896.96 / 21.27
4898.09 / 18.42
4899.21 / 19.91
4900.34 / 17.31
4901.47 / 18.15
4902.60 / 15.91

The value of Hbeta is 2.07 angstroms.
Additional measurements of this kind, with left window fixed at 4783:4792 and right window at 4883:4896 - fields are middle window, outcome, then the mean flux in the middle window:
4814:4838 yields -1.13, 18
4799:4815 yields -0.32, 17.5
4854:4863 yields 1.06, 15.3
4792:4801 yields -0.39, 17.9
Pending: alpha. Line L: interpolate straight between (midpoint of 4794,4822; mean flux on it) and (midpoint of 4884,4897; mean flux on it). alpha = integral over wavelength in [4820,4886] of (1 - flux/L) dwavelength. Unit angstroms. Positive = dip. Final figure 2.3 angstroms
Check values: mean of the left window 18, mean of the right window 17.4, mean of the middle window 17.1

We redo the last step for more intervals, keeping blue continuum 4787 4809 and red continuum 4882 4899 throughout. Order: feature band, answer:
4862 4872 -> 1.3 angstroms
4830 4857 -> 0.2 angstroms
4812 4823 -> -0.3 angstroms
